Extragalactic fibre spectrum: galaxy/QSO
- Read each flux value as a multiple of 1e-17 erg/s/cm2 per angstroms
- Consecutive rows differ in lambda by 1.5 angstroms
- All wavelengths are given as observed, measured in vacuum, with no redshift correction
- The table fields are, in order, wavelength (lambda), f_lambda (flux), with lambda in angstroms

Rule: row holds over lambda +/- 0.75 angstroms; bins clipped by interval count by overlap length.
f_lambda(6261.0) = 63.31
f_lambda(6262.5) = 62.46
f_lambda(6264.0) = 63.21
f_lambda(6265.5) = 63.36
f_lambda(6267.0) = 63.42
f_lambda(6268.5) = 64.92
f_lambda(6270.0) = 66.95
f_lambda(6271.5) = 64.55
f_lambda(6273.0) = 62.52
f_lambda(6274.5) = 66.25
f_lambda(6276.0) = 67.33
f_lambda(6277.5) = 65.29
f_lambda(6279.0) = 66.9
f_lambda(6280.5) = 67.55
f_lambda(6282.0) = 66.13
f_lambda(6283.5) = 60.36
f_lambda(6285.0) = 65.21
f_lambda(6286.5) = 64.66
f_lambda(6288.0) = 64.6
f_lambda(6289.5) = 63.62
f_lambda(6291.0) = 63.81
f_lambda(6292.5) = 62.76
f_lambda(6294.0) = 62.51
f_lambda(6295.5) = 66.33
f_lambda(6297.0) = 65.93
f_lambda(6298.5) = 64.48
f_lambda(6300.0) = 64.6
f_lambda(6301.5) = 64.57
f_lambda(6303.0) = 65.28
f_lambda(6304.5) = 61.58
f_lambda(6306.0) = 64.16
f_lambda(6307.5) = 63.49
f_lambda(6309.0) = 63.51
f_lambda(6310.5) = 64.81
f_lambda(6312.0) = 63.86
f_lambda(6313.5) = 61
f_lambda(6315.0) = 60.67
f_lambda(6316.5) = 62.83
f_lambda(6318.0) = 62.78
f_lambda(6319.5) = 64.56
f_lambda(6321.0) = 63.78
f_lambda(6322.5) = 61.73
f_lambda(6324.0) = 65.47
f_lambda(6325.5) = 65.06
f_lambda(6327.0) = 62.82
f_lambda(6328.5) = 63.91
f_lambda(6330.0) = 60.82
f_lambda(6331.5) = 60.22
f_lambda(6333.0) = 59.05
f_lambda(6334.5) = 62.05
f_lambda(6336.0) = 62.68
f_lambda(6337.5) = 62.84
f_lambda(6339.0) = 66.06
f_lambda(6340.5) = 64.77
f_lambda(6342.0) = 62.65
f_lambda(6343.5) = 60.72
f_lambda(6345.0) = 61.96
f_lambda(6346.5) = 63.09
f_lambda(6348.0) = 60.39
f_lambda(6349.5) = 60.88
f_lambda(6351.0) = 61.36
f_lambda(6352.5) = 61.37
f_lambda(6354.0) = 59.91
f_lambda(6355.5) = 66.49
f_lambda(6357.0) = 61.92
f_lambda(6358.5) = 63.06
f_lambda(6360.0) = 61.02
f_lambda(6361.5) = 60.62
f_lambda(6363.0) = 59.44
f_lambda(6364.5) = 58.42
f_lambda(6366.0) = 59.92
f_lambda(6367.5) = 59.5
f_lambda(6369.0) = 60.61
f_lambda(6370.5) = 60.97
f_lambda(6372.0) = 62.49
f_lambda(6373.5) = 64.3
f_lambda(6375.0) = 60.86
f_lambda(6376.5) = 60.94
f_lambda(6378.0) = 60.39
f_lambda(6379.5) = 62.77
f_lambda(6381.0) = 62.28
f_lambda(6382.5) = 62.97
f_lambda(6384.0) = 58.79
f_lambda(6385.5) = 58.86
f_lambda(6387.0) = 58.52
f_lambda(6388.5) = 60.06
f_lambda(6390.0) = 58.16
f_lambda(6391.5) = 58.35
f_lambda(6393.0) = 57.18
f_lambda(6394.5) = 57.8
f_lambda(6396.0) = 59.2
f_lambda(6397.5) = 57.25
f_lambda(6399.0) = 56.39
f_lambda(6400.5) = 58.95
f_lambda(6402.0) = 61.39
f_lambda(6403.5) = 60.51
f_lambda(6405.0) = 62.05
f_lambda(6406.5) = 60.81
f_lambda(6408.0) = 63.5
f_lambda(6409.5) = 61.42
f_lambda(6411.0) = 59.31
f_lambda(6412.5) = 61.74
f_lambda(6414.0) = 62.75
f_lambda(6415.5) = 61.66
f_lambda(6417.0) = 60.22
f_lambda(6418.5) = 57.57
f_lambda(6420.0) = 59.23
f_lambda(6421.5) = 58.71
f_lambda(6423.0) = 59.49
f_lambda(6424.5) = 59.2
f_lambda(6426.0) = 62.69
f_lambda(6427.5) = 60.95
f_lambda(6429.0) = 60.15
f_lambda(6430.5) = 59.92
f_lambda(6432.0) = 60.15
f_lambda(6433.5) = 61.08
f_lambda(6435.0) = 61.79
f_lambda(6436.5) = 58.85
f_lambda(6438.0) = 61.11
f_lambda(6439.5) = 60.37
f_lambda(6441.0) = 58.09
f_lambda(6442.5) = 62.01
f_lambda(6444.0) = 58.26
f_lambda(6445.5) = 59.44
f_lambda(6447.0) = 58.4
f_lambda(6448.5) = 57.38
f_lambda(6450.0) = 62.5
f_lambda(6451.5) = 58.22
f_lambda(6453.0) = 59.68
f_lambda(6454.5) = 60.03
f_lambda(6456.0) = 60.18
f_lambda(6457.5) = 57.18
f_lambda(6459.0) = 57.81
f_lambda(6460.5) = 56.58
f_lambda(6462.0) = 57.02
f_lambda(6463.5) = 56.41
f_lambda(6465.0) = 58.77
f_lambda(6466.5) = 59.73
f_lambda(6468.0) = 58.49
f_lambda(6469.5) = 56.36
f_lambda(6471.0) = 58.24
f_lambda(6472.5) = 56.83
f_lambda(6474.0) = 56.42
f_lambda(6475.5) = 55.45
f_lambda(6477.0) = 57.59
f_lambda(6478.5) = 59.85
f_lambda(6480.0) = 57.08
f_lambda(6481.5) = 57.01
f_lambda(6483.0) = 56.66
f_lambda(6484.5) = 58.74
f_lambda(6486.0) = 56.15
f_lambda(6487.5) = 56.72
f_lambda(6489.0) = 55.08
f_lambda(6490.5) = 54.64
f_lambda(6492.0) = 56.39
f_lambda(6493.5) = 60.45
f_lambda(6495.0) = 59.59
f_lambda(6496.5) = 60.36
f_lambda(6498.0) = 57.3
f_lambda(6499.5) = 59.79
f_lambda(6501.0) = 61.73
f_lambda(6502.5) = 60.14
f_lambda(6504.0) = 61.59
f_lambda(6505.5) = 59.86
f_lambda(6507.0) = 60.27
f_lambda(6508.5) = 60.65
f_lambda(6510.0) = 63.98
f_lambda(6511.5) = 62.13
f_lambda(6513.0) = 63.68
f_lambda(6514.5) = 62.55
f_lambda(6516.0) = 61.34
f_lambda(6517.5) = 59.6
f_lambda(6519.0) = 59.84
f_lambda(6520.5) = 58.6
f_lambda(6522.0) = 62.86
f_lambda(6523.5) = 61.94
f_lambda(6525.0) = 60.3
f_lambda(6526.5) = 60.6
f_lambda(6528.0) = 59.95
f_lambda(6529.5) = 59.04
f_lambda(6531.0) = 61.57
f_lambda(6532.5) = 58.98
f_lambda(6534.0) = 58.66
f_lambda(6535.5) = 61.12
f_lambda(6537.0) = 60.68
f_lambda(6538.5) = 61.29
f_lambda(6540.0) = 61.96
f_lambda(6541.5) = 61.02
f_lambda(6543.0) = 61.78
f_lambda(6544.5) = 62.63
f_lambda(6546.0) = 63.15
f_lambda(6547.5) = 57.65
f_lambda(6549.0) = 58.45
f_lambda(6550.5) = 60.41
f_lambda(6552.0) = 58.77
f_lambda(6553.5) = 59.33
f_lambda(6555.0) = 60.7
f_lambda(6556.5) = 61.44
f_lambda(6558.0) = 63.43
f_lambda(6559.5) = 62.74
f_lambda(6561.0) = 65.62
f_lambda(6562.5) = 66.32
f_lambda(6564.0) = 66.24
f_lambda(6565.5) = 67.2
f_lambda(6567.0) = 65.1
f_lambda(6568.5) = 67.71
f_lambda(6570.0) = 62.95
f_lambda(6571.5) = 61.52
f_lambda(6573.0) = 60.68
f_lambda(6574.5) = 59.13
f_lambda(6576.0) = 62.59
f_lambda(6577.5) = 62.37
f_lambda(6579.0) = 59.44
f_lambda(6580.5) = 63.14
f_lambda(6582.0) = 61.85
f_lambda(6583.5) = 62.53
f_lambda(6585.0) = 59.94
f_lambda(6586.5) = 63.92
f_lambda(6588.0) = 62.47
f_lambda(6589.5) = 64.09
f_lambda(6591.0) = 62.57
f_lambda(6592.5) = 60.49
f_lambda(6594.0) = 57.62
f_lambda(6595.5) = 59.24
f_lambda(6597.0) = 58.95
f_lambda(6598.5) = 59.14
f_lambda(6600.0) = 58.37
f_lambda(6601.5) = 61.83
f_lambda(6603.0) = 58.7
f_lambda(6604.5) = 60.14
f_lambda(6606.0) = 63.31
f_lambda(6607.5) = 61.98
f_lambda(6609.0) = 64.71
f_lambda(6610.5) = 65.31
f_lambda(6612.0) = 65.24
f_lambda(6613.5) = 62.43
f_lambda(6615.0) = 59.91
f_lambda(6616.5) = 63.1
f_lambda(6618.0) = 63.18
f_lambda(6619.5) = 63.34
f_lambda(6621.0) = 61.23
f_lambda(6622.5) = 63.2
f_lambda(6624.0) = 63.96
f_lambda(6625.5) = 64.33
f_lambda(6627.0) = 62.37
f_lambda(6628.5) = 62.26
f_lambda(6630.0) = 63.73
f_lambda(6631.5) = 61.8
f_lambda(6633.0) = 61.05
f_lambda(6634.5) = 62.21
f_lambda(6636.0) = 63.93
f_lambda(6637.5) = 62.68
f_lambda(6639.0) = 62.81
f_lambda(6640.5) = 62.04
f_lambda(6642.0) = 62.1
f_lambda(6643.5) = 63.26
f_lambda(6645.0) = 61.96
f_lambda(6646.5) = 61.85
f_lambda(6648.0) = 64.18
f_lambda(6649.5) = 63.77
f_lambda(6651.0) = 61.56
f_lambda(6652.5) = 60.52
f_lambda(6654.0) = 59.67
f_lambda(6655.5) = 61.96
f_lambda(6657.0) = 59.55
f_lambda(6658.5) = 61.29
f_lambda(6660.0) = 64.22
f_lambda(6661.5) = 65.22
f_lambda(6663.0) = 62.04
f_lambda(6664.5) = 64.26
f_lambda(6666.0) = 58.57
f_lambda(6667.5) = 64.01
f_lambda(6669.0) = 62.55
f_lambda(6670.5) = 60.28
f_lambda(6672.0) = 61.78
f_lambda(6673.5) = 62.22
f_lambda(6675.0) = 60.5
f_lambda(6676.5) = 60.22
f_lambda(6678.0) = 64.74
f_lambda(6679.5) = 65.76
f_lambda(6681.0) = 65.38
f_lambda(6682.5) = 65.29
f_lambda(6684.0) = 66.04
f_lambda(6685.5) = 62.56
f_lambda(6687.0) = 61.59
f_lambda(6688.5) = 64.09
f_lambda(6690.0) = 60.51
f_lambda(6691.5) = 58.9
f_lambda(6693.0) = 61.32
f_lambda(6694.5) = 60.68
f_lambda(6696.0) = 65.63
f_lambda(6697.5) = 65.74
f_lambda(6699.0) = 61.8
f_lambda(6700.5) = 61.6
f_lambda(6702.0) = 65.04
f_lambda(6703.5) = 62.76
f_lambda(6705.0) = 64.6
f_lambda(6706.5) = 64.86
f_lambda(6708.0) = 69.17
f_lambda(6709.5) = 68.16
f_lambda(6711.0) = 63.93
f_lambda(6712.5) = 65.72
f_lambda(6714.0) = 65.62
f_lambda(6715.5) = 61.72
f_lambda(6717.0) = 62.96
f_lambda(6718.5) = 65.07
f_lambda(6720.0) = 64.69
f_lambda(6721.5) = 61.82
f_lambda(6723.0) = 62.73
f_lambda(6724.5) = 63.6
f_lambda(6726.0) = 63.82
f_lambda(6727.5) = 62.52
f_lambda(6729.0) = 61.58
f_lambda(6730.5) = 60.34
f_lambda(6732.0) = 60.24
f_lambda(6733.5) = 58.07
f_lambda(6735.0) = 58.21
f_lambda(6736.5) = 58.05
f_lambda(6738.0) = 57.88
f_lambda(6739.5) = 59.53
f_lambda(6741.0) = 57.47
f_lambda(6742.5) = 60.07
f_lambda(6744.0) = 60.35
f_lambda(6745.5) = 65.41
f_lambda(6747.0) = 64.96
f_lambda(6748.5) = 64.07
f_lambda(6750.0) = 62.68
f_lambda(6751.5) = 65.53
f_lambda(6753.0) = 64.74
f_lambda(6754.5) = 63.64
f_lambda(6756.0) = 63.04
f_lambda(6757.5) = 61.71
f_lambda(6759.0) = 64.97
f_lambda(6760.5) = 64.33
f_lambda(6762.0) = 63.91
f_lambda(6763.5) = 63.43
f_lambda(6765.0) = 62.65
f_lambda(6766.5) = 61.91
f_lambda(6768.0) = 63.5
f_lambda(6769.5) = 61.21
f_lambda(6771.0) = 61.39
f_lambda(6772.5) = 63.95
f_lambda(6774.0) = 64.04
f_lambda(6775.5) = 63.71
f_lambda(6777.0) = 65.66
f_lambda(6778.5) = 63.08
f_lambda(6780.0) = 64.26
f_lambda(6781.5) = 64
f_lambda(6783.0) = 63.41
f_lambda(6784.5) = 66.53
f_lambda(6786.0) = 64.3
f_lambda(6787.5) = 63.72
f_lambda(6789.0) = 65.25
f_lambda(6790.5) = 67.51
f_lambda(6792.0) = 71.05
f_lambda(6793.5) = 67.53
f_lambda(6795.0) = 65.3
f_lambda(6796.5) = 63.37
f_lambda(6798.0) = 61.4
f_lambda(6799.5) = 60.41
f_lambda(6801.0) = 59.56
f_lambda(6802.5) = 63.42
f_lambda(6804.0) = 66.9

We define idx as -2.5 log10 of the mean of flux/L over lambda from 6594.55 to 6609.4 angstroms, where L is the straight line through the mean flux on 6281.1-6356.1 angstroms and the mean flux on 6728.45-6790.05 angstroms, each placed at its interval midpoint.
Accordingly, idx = 0.04 mag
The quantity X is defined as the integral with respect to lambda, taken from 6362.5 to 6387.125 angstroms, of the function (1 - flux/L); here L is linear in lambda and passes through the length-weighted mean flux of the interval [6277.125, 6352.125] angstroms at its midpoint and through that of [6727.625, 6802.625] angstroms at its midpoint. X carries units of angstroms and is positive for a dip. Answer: 1.0 angstroms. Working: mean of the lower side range 63.4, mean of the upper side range 62.9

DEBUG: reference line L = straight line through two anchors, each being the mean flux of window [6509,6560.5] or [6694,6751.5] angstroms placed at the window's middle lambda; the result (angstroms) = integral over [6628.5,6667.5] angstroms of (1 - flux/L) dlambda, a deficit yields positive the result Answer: -0.15 angstroms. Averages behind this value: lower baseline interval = 61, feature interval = 62.3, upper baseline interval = 62.8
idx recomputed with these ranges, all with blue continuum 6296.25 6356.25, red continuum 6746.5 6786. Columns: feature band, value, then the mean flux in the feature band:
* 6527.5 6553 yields 0.05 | 60.4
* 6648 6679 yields 0.03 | 62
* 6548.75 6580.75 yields 0.01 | 62.6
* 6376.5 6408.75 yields 0.06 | 59.8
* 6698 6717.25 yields -0.02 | 64.5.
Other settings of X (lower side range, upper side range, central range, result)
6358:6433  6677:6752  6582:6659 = 0.14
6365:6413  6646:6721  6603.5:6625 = -0.16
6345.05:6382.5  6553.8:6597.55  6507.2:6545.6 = 0.71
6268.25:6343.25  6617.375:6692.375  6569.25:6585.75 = 0.36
